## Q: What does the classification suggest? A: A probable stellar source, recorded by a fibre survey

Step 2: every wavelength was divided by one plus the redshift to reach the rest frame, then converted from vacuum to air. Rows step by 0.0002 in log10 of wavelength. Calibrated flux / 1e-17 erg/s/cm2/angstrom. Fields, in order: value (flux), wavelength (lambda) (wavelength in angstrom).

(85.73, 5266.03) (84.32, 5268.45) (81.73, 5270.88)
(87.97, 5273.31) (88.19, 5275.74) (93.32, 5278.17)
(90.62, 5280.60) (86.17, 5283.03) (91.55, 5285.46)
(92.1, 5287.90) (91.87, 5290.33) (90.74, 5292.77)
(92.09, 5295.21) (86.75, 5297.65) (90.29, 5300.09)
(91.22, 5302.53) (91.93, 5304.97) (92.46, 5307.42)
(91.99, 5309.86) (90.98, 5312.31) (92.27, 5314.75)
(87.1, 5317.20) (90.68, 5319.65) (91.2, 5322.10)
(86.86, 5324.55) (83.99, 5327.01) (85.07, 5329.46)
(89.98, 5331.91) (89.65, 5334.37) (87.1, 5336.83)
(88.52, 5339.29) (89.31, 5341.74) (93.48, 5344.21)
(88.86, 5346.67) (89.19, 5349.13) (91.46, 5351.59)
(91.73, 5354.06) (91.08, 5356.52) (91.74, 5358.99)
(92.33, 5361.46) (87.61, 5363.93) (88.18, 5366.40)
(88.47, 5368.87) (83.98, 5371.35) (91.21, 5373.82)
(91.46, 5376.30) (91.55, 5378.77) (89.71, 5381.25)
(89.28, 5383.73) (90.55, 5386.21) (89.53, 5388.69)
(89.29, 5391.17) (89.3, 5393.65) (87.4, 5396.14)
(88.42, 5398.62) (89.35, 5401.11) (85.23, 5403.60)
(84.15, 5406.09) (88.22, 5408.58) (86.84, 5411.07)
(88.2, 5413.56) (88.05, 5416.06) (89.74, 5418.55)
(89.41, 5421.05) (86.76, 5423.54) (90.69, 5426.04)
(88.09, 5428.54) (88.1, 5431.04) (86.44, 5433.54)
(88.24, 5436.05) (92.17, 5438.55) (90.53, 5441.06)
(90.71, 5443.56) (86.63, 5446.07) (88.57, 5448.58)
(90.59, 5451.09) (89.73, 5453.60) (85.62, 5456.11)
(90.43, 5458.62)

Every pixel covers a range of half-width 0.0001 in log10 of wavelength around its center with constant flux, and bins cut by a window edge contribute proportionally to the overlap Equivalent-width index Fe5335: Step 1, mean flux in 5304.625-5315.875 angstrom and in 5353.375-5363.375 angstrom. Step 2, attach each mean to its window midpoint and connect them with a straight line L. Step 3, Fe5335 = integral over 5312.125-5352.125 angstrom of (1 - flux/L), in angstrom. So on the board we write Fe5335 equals 1.2 angstrom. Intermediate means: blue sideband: 91.9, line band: 89.1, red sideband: 91.5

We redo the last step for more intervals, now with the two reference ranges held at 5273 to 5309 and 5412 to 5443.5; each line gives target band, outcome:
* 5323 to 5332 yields 0.4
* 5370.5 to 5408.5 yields 0.3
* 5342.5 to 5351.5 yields -0.1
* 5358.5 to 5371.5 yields 0.1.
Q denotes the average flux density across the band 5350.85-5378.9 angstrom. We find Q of 90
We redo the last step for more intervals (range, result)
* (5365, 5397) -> 89.2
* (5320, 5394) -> 89.4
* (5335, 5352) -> 89.6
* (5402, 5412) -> 86.2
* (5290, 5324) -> 90.7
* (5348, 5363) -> 91.2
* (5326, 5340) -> 87.4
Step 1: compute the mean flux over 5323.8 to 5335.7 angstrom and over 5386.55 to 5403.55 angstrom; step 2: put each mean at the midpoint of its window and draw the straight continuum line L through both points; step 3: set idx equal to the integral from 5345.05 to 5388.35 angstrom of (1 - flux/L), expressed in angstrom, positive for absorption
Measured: -0.9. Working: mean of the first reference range 87.1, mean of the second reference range 88.7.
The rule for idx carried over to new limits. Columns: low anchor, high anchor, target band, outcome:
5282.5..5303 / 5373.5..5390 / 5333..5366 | 0.11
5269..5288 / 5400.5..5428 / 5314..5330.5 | 0.05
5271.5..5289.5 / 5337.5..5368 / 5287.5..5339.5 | 0.14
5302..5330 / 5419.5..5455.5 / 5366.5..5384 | 0.01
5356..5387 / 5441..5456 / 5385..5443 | 0.58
